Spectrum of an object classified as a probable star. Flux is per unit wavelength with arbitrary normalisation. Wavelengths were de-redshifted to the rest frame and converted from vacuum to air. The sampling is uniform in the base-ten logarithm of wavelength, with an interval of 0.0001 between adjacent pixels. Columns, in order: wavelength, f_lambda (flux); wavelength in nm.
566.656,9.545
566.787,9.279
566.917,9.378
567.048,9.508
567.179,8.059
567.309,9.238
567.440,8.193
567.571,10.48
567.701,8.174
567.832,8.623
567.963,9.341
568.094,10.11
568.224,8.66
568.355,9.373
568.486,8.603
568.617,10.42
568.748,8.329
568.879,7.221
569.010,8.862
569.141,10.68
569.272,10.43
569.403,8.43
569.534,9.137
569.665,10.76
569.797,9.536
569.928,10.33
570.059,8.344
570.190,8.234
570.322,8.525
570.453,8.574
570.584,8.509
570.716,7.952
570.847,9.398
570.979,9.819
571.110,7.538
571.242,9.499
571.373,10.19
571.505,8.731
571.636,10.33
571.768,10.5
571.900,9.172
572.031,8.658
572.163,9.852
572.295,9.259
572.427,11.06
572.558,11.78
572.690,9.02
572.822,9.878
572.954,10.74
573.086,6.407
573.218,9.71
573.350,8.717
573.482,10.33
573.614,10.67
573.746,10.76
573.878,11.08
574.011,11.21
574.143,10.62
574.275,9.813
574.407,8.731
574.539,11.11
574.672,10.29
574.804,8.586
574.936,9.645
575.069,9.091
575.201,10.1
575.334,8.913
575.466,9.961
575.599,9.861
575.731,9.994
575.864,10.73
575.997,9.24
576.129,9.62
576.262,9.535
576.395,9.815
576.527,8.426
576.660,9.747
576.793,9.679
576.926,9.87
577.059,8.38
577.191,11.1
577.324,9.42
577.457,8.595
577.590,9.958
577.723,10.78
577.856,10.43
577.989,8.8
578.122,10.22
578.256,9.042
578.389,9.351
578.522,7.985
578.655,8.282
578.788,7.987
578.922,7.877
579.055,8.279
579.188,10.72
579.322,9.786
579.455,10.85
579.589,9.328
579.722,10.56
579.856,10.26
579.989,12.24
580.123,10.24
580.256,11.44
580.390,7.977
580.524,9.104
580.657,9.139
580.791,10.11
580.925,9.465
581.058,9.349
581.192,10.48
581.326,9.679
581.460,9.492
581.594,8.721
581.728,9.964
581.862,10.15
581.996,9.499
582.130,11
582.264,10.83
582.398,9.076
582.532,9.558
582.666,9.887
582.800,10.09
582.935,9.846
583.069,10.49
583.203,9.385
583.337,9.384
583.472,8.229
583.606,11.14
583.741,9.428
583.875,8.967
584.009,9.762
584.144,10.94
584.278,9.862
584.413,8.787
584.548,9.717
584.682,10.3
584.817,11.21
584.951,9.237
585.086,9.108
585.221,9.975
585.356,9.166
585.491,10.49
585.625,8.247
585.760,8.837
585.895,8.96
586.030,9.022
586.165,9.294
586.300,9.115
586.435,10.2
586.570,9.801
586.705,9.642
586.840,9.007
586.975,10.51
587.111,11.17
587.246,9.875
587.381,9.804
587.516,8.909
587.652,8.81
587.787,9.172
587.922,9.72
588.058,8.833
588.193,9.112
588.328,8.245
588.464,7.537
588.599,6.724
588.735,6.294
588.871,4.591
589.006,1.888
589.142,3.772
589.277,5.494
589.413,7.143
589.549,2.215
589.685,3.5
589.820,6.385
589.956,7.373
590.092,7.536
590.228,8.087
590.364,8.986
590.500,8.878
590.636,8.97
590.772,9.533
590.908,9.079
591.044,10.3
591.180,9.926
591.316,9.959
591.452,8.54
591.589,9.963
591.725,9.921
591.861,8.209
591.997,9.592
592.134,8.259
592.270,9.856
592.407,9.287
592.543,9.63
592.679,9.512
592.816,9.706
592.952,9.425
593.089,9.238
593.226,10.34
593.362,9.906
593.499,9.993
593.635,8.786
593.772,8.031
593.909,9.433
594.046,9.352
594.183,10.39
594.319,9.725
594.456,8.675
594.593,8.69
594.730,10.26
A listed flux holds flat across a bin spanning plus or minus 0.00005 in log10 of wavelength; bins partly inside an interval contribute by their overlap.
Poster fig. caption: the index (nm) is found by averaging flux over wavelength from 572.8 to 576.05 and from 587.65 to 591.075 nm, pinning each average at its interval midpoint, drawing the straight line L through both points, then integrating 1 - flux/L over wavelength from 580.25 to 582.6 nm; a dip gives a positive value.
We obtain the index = -0.30 nm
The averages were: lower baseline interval 9.85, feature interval 9.68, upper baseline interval 7.18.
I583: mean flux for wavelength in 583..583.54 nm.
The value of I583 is 9.39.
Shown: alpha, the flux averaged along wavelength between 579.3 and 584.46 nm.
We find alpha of 9.86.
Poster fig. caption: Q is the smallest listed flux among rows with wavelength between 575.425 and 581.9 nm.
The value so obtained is 7.877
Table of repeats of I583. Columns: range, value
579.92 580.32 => 11.3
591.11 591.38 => 9.95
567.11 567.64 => 8.99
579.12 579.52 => 10.4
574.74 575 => 9.13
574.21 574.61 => 9.89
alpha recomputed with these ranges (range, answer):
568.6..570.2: 9.29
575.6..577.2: 9.64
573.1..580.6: 9.71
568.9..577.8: 9.61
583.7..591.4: 8.55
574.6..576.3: 9.66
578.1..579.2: 8.71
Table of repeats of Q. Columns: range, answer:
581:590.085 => 1.888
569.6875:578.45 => 6.407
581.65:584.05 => 8.229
